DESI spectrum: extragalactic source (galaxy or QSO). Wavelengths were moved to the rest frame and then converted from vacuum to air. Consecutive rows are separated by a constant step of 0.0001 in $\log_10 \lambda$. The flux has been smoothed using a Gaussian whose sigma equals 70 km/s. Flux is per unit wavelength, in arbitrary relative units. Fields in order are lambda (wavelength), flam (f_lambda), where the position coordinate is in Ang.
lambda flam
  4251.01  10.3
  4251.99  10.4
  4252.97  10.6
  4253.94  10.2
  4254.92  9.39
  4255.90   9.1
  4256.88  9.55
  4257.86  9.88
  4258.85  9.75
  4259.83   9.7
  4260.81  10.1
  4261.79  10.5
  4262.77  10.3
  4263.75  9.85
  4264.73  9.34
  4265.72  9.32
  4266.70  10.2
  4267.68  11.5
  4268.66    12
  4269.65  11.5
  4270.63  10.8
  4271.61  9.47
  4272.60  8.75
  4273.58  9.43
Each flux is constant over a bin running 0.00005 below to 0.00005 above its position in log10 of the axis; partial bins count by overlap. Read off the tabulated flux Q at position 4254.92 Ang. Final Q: 9.39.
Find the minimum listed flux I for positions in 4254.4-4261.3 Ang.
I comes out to 9.1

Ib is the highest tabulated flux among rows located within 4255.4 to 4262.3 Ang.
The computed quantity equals 10.5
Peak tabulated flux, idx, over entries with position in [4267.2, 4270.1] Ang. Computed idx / 12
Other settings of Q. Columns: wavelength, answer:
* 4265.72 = 9.32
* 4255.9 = 9.1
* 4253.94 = 10.2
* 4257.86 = 9.88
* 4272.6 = 8.75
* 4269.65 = 11.5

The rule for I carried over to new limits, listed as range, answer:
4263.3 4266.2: 9.32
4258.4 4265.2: 9.34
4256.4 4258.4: 9.55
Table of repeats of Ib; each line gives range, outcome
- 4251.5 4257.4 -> 10.6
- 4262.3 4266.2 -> 10.3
